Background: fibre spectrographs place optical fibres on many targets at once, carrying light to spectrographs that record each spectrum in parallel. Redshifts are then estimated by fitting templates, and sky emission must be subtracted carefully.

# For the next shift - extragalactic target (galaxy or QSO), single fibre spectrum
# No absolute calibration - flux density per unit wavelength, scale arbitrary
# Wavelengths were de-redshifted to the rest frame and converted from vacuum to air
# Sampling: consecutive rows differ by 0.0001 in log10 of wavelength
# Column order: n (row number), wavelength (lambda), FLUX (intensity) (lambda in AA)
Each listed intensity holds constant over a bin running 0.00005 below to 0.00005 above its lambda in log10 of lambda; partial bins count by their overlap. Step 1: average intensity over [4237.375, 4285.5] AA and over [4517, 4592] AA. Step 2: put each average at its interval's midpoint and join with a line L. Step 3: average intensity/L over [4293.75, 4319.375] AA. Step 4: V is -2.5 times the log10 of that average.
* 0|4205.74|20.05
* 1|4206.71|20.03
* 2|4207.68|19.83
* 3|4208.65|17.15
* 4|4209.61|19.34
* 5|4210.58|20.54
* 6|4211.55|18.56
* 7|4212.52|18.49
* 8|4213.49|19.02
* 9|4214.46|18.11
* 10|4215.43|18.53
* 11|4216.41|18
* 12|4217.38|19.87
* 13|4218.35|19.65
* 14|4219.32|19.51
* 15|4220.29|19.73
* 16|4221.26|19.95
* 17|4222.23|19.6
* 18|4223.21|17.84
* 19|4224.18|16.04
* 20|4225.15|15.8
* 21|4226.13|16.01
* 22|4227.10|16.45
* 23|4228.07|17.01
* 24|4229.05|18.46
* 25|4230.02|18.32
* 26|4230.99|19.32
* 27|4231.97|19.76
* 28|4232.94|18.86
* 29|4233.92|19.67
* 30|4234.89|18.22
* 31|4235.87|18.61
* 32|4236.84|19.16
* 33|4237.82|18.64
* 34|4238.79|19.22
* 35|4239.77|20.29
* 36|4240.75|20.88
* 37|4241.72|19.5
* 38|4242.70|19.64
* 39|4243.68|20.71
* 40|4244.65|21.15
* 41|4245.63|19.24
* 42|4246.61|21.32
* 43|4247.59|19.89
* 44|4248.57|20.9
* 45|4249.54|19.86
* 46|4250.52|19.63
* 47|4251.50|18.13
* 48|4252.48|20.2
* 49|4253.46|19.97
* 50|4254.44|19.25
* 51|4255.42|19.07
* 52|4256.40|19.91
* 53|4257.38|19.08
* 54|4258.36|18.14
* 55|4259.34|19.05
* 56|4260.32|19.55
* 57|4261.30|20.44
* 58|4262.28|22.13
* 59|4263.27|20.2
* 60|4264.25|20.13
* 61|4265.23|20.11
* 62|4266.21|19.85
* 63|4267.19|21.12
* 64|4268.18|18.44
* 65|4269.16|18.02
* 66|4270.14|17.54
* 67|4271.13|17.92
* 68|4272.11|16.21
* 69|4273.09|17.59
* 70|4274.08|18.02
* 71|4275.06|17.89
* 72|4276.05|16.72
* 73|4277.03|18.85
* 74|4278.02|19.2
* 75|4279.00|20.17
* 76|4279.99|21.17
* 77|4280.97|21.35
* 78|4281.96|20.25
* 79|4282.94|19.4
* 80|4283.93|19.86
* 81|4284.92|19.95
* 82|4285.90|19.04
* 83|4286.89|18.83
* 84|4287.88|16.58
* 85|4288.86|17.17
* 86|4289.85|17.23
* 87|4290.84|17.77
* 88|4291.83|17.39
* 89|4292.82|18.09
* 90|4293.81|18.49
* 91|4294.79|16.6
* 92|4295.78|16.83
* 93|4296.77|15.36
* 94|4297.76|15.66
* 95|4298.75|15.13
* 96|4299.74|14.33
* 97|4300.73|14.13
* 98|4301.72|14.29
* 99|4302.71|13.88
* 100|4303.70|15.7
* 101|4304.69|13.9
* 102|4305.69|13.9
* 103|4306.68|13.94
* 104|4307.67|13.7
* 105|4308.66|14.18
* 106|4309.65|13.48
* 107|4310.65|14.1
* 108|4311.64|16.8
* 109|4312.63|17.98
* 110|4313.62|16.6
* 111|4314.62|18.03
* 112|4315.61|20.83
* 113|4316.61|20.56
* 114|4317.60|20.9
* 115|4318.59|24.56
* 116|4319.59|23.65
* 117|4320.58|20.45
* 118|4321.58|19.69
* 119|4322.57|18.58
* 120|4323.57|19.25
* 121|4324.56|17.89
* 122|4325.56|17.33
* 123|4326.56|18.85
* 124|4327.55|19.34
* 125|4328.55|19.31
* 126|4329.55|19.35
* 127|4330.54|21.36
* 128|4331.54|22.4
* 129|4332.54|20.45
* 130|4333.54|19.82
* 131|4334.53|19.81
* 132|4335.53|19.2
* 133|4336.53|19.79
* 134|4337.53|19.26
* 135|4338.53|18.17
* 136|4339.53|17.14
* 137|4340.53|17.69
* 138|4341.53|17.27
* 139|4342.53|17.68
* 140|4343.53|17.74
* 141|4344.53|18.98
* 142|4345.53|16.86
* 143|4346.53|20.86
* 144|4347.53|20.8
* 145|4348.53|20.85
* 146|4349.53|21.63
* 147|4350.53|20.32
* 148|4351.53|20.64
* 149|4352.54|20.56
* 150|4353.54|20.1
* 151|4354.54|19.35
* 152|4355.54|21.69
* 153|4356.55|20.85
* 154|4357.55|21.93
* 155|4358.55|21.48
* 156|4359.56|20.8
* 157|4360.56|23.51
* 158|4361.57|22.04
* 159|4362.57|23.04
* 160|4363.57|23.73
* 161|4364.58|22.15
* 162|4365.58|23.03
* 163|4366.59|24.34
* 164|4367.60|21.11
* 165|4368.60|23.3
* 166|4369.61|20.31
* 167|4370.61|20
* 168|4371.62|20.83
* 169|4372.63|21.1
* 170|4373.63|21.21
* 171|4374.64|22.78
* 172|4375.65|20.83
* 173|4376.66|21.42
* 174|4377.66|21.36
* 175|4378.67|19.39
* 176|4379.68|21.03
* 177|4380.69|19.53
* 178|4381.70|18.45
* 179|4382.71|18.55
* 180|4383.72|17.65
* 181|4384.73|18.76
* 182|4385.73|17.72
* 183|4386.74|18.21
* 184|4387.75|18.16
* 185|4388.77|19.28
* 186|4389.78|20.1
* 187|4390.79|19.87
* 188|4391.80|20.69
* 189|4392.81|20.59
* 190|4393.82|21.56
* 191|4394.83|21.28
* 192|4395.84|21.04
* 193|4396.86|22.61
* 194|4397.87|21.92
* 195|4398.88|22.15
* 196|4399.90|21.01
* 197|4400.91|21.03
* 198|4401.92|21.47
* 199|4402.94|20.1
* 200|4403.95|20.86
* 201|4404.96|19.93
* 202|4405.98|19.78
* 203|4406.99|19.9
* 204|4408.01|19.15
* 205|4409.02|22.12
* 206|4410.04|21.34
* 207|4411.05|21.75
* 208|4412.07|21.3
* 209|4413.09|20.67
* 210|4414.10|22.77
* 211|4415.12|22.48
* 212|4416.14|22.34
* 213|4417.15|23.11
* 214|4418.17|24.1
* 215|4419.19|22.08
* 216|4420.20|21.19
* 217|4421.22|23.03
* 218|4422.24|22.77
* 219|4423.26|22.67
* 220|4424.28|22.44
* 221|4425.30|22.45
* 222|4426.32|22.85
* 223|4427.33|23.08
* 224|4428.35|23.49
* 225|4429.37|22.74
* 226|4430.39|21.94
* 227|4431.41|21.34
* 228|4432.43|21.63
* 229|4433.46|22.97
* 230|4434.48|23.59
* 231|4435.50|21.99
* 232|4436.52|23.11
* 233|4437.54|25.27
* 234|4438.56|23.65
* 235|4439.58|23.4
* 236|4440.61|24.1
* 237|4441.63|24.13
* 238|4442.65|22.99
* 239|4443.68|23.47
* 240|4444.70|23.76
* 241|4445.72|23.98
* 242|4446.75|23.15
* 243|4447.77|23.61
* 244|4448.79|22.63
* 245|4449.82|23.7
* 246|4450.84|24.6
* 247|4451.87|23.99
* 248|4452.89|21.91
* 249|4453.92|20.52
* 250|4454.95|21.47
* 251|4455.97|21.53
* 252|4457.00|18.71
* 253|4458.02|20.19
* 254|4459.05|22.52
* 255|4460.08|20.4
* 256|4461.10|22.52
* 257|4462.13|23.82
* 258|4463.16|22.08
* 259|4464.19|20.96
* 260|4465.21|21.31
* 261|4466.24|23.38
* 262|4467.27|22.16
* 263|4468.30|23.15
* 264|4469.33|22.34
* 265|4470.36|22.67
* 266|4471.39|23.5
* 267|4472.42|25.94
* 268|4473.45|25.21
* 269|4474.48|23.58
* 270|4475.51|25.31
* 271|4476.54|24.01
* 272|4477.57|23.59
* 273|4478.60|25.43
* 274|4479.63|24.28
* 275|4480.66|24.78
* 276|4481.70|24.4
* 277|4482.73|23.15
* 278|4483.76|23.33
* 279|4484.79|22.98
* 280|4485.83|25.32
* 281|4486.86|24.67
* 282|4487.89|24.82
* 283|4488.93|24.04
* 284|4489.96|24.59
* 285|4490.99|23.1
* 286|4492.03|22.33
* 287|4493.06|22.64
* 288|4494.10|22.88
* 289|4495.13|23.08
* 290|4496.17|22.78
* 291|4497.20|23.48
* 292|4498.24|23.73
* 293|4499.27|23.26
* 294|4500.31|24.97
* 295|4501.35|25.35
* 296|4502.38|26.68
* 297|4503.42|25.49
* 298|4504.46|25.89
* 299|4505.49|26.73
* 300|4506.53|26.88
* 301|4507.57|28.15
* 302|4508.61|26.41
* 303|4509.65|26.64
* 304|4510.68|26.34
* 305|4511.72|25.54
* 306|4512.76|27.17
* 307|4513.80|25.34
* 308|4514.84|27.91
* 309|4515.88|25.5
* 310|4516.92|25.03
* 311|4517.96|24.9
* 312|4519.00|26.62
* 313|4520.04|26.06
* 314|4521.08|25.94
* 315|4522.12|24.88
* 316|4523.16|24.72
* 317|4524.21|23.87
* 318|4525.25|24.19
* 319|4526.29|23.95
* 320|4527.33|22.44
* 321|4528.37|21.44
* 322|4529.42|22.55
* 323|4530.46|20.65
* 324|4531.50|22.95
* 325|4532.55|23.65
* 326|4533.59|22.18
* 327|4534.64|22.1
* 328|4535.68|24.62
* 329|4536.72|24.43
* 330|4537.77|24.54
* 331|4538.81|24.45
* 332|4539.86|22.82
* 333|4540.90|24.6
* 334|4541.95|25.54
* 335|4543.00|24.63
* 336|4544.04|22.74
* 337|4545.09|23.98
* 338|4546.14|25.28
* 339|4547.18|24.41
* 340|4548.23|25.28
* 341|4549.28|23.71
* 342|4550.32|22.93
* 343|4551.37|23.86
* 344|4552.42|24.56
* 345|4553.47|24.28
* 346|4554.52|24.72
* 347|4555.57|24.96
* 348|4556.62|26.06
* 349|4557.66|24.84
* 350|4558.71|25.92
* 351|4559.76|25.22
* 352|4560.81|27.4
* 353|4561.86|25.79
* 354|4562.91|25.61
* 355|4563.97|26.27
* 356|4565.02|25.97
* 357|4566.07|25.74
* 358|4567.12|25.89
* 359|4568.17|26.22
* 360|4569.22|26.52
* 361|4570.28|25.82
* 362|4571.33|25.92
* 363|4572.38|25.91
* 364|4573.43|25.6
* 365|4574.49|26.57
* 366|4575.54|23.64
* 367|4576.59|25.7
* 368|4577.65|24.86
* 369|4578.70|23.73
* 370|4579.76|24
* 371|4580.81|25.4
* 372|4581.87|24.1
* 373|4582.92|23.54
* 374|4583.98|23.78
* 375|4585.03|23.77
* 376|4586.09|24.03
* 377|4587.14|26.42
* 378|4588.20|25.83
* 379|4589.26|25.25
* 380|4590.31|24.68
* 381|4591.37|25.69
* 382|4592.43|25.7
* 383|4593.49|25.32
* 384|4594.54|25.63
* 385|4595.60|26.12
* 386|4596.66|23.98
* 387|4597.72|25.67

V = 0.24 mag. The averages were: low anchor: 19.5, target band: 16.4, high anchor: 24.7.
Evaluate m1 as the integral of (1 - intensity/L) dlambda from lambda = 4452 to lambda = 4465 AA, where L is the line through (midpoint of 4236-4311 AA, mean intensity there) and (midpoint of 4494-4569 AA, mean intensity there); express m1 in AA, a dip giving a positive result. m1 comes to 0.8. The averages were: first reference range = 18.2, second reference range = 24.8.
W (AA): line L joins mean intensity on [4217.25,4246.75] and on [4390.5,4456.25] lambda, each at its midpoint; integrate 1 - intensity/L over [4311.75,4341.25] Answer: 1.5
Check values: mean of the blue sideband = 18.9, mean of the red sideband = 22.2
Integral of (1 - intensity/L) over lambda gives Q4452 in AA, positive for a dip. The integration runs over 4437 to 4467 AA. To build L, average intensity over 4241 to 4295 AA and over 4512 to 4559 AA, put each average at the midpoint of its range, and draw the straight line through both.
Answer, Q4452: 0.1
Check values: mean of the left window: 19.2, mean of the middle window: 22.7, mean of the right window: 24.4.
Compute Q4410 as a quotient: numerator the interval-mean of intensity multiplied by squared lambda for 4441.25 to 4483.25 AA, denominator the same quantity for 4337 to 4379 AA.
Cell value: 1.17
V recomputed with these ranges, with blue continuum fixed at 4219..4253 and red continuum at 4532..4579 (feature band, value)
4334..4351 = 0.105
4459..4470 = 0.048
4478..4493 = -0.020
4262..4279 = 0.050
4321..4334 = 0.067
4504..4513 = -0.112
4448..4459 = 0.050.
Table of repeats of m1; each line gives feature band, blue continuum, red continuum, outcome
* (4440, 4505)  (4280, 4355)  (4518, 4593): -2.77 AA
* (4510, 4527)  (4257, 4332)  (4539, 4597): -1.21 AA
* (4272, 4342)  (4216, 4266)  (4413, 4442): 8.56 AA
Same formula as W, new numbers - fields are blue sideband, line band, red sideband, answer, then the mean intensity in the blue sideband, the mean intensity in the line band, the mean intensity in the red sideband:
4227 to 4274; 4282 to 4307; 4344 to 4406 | 4.03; 19.3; 16.6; 20.8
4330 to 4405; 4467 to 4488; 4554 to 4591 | -0.88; 20.5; 24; 25.3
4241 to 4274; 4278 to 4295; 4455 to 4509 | 1.03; 19.5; 18.8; 23.7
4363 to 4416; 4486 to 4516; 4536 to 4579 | -1.79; 20.8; 25.1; 25.1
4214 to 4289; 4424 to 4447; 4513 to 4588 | -0.57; 19.1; 23.1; 24.7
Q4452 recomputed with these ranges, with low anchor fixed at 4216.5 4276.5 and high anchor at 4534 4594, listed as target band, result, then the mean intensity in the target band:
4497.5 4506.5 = -0.6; 25.3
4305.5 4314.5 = 2.3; 15.1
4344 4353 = 0.3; 20.2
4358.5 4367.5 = -0.6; 22.6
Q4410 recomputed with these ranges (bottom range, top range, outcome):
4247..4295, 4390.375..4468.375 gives 1.25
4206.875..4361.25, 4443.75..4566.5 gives 1.42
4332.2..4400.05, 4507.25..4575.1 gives 1.32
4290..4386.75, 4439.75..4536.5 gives 1.34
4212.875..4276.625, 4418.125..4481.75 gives 1.33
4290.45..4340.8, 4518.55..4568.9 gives 1.53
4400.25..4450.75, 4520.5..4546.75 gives 1.11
